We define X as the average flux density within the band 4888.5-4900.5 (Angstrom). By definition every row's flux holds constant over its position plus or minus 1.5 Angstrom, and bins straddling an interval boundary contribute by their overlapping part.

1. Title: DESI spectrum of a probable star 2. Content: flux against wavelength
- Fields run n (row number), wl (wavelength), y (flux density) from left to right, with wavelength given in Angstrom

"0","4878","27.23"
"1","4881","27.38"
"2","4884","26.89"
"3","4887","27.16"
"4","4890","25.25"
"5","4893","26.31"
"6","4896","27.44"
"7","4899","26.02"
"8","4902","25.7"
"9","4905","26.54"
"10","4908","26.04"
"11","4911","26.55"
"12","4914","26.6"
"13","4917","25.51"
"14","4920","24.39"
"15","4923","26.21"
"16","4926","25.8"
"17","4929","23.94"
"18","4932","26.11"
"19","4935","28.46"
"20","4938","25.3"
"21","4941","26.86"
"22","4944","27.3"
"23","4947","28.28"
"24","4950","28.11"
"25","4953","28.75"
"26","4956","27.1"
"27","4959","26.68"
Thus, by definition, 26.3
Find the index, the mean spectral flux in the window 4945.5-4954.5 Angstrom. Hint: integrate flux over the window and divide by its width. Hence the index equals 28.4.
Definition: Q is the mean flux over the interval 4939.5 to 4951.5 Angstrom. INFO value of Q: 27.6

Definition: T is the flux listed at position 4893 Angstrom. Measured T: 26.31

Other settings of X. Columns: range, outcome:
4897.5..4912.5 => 26.2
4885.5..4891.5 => 26.2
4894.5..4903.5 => 26.4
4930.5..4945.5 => 26.8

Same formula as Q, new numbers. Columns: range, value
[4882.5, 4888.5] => 27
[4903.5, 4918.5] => 26.2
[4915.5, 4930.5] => 25.2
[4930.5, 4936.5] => 27.3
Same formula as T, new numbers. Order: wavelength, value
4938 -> 25.3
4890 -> 25.25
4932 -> 26.11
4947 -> 28.28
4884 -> 26.89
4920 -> 24.39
